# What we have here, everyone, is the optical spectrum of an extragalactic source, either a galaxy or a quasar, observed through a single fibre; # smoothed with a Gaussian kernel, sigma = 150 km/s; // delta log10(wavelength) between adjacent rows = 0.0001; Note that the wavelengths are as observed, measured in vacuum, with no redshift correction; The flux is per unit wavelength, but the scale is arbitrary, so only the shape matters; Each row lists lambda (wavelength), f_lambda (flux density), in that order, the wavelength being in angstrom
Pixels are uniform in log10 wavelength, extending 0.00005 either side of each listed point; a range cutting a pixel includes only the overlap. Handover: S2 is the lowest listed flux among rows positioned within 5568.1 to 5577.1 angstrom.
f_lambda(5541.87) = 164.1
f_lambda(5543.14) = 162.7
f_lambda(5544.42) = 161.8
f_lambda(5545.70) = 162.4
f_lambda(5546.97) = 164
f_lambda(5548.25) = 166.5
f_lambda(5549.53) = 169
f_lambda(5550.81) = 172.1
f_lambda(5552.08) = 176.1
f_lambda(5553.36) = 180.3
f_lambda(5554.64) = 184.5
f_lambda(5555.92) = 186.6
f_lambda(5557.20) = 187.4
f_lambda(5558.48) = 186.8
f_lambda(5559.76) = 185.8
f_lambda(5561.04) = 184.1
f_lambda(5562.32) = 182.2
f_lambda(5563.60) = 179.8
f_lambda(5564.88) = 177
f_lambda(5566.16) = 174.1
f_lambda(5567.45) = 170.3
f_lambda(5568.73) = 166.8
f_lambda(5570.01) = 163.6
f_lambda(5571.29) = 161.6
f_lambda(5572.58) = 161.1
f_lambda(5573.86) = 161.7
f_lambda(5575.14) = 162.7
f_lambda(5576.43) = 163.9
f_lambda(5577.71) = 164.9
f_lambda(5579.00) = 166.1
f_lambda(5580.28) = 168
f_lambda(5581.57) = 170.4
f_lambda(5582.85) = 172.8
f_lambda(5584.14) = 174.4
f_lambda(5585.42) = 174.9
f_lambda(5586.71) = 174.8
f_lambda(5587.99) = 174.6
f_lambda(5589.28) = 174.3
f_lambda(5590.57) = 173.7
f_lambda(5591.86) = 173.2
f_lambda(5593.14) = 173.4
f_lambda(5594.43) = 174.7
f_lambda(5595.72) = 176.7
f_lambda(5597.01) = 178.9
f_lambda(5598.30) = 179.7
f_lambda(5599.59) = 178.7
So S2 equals 161.1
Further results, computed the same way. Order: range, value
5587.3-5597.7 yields 173.2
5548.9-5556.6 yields 169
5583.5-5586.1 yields 174.4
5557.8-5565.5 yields 177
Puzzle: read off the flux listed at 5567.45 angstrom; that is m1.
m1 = 170.3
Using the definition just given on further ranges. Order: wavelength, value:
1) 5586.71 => 174.8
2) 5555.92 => 186.6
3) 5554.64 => 184.5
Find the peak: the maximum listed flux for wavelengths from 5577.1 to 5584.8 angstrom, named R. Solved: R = 174.4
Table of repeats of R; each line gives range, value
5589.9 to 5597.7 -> 178.9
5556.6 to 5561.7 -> 187.4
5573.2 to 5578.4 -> 164.9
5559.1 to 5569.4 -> 185.8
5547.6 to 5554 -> 180.3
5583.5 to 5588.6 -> 174.9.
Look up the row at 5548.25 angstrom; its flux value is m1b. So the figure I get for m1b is 166.5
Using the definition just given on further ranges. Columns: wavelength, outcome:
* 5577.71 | 164.9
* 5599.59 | 178.7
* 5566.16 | 174.1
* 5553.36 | 180.3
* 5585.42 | 174.9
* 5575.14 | 162.7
